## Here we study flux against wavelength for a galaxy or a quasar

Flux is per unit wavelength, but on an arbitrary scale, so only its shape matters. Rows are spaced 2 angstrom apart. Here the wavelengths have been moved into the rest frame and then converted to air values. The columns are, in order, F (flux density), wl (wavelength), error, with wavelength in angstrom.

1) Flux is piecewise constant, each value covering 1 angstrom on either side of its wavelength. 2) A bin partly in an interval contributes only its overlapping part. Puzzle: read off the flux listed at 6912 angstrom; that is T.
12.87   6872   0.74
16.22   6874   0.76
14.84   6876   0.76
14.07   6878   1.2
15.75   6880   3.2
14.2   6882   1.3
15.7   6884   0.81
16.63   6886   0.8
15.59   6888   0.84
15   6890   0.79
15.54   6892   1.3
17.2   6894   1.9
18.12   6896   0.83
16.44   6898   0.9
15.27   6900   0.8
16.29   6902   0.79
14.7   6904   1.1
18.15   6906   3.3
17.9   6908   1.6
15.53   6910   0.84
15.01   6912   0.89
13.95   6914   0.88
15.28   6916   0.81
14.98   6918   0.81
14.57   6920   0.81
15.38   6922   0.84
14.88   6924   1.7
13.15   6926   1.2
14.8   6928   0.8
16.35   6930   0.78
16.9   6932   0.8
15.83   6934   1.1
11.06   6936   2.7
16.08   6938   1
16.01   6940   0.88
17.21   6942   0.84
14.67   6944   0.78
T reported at 15.01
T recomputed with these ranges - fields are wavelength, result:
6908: 17.9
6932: 16.9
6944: 14.67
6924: 14.88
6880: 15.75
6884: 15.7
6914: 13.95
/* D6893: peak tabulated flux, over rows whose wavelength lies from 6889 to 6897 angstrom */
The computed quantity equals 18.12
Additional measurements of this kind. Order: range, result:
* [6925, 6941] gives 16.9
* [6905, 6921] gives 18.15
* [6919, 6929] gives 15.38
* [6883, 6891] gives 16.63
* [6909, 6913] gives 15.53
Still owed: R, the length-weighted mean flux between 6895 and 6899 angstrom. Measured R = 17.3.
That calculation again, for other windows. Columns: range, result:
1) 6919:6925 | 14.9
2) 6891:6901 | 16.5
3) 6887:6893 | 15.4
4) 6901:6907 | 16.4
